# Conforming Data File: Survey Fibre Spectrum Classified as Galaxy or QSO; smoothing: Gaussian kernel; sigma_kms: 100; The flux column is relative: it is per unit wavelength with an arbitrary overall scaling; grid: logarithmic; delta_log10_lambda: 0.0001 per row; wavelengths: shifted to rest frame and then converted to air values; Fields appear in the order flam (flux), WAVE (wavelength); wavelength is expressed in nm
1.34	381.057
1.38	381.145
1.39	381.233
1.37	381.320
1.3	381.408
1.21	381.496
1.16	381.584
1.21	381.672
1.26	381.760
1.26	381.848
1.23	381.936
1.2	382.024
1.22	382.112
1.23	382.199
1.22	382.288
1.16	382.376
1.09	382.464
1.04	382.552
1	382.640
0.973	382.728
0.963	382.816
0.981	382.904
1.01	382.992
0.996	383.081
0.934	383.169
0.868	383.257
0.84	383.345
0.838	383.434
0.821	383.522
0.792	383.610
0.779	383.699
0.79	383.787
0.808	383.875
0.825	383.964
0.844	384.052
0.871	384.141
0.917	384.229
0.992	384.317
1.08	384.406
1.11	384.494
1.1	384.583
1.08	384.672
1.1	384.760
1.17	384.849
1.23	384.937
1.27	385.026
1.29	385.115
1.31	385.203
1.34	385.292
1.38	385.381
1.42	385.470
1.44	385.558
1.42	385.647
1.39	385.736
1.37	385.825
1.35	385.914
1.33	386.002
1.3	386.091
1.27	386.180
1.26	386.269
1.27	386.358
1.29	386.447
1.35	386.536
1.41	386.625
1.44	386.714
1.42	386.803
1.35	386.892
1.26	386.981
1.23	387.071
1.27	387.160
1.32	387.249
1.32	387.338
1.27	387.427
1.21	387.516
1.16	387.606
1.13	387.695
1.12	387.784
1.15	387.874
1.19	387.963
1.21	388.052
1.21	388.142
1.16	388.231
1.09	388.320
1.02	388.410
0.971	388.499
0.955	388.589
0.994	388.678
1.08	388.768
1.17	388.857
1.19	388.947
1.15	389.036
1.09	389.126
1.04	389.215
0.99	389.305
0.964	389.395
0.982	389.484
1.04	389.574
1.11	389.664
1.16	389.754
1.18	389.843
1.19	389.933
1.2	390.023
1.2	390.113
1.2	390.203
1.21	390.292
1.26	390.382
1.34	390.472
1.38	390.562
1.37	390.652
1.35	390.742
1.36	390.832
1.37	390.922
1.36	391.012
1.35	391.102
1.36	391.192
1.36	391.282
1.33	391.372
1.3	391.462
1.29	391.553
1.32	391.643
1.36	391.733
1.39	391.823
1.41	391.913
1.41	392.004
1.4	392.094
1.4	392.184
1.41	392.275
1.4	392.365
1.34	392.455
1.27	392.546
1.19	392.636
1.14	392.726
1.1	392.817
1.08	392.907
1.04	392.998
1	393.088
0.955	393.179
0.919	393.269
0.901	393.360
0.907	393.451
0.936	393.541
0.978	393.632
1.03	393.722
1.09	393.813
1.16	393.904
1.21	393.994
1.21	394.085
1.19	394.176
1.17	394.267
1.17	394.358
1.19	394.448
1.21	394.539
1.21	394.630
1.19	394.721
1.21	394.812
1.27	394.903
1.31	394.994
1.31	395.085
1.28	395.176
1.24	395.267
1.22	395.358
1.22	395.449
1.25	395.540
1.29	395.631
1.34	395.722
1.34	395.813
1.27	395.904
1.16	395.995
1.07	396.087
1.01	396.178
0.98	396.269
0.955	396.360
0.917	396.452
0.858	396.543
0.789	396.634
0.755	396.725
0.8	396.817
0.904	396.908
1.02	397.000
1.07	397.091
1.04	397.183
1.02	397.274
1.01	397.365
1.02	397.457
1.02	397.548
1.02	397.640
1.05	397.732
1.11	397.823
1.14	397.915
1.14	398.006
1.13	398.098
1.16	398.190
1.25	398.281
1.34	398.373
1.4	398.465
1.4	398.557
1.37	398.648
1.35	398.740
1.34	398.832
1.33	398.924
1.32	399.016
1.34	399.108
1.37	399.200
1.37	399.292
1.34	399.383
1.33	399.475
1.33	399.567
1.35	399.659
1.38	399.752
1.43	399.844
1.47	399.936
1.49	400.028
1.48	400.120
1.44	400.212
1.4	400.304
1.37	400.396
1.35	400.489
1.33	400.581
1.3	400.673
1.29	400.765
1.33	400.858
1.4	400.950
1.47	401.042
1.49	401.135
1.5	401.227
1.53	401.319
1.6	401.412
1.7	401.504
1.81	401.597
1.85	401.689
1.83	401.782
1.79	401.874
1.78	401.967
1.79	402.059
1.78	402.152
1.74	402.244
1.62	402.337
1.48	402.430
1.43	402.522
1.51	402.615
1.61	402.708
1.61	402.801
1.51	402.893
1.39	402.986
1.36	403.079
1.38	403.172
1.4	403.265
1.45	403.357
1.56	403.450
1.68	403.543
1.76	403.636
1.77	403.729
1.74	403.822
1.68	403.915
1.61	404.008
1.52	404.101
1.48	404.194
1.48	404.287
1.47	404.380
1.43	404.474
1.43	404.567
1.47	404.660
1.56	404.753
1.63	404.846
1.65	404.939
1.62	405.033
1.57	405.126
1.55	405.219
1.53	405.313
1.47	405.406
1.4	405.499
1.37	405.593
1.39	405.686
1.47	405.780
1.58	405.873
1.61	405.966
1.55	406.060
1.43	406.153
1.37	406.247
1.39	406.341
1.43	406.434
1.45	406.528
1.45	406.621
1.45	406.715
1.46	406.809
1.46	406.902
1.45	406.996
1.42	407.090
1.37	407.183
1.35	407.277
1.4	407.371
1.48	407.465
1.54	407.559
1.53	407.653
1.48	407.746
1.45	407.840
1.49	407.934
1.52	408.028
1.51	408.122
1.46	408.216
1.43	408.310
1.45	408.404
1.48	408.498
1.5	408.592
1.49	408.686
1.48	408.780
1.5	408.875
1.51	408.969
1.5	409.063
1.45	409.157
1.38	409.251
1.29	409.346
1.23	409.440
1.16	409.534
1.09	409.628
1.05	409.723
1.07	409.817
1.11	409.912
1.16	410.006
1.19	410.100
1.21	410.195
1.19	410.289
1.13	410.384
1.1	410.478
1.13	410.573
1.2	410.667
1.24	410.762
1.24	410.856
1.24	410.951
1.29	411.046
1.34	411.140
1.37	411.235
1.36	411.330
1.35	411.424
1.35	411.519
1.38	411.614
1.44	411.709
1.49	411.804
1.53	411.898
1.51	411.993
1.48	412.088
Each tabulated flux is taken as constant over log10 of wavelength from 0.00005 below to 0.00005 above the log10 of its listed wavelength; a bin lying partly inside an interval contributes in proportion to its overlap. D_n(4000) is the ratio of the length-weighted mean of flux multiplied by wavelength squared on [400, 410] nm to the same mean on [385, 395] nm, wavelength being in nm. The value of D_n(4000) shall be 1.3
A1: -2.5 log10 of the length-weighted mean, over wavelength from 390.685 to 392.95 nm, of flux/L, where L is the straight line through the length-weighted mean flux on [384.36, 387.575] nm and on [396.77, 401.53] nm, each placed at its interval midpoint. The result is -0.03 mag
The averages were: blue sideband 1.29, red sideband 1.29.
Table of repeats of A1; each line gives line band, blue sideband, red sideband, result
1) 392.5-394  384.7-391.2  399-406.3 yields 0.26 mag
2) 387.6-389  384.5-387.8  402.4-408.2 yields 0.18 mag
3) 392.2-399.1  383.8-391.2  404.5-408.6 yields 0.16 mag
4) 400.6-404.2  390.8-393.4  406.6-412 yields -0.19 mag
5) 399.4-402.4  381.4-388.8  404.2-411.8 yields -0.15 mag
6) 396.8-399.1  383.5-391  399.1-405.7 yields 0.22 mag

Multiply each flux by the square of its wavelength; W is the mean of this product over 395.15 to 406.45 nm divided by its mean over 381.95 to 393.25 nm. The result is 1.3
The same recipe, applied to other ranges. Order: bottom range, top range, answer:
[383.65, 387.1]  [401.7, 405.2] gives 1.45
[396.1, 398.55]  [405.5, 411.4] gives 1.39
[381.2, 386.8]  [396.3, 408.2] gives 1.35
